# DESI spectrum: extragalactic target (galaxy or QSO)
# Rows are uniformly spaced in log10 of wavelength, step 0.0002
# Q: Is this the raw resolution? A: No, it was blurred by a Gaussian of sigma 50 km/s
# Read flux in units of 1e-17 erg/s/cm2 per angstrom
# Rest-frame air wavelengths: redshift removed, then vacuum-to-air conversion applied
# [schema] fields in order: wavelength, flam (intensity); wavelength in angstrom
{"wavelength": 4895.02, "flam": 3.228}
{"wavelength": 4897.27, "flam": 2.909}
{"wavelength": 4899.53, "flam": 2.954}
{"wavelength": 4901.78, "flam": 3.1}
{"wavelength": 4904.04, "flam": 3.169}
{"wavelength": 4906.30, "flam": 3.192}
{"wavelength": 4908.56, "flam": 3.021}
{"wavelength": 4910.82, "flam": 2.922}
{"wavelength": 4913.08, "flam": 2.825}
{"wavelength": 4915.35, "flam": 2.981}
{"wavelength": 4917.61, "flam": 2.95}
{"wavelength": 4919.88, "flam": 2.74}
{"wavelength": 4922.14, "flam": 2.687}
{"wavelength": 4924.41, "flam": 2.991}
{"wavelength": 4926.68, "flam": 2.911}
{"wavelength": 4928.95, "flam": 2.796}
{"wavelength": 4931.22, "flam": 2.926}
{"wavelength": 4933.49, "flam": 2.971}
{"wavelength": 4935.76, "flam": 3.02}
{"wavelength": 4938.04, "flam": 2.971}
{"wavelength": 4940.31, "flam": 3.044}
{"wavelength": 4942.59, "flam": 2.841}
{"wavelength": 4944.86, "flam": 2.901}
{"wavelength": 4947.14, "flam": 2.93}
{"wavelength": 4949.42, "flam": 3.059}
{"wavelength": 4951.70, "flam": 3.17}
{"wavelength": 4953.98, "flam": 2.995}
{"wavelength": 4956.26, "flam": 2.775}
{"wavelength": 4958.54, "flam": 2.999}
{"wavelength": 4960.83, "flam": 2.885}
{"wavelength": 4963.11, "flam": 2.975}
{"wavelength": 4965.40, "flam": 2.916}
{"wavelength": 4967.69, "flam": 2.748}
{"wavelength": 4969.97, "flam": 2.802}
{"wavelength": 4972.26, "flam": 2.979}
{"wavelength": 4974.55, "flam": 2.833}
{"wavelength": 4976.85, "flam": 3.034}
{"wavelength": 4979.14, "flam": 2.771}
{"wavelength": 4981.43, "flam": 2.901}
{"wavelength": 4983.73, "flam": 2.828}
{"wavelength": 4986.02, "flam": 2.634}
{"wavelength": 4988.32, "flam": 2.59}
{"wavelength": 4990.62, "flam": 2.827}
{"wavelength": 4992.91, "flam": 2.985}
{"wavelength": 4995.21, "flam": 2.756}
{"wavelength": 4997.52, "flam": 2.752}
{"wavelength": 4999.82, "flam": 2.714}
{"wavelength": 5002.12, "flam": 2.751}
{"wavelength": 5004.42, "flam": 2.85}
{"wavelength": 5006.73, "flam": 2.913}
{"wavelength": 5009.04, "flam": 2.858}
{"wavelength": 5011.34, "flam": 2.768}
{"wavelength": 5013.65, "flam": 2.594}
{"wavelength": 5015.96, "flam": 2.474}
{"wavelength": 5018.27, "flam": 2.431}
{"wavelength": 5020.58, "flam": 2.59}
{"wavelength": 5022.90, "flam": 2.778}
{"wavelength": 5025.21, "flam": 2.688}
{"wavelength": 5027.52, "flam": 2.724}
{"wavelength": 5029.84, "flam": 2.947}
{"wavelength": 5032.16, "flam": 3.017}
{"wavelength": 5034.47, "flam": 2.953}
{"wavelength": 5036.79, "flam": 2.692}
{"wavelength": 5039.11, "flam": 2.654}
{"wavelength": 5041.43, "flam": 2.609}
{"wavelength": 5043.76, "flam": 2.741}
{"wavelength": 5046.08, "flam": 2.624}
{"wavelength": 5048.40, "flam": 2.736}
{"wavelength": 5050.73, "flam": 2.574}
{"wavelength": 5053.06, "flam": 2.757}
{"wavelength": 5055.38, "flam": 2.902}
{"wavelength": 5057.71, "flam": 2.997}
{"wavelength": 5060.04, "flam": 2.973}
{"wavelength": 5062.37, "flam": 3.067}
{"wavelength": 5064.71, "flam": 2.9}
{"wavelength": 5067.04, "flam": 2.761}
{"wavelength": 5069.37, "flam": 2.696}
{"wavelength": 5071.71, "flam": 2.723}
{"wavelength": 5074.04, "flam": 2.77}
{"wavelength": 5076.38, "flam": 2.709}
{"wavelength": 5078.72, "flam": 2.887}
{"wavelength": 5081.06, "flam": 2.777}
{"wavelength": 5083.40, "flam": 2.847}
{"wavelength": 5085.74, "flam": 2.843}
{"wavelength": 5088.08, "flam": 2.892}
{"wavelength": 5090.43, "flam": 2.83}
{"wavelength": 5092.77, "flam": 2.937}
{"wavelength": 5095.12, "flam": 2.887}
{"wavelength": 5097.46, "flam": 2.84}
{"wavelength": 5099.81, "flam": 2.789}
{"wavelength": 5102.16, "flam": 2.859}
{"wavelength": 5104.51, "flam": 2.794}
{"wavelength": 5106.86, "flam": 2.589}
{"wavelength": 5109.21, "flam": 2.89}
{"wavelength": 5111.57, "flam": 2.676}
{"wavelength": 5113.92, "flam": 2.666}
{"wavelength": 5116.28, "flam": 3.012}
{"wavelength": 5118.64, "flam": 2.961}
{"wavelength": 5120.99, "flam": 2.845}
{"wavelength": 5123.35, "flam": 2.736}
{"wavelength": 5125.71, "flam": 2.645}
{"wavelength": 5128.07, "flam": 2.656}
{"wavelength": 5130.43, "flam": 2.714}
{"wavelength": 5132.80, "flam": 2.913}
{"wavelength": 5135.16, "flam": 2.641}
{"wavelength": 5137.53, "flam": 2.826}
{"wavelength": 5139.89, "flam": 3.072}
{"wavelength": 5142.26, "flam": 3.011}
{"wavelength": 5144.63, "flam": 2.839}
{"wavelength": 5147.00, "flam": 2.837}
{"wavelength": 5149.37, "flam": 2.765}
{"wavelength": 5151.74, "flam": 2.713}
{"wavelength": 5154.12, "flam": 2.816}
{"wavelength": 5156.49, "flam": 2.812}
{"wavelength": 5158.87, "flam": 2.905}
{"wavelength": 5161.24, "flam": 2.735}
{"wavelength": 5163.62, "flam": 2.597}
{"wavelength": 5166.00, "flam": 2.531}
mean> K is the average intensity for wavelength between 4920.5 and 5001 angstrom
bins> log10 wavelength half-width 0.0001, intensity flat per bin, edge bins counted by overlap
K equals 2.88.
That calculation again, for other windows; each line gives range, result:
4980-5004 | 2.78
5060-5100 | 2.84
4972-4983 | 2.89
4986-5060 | 2.75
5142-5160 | 2.83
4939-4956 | 2.98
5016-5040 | 2.74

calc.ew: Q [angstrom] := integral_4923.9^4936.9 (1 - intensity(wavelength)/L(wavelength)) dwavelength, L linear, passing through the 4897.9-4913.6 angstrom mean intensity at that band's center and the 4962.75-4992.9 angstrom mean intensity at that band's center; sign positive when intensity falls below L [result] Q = 0.1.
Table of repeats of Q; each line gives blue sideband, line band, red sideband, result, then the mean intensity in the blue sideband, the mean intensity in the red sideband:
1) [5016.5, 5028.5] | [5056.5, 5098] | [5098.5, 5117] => -1.9 angstrom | 2.63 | 2.78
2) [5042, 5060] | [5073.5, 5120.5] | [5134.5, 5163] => -0.4 angstrom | 2.77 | 2.83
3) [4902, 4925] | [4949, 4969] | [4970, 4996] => -0.5 angstrom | 2.95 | 2.83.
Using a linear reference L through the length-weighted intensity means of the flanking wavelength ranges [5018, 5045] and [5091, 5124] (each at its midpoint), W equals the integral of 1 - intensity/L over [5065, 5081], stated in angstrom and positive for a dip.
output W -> 0.1 angstrom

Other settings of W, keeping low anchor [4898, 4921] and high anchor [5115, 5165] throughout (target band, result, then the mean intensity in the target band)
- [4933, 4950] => 0.0 angstrom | 2.96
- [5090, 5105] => 0.0 angstrom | 2.85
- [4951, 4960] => -0.1 angstrom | 2.97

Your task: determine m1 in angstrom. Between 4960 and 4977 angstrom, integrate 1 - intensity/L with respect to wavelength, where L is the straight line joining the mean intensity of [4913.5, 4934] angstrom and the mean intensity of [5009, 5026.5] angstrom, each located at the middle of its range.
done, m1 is -0.77 angstrom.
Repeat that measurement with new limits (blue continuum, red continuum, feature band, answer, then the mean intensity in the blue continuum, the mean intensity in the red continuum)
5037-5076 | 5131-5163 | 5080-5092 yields -0.2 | 2.78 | 2.83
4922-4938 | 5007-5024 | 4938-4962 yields -0.9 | 2.92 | 2.65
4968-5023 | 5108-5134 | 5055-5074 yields -0.6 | 2.77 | 2.79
